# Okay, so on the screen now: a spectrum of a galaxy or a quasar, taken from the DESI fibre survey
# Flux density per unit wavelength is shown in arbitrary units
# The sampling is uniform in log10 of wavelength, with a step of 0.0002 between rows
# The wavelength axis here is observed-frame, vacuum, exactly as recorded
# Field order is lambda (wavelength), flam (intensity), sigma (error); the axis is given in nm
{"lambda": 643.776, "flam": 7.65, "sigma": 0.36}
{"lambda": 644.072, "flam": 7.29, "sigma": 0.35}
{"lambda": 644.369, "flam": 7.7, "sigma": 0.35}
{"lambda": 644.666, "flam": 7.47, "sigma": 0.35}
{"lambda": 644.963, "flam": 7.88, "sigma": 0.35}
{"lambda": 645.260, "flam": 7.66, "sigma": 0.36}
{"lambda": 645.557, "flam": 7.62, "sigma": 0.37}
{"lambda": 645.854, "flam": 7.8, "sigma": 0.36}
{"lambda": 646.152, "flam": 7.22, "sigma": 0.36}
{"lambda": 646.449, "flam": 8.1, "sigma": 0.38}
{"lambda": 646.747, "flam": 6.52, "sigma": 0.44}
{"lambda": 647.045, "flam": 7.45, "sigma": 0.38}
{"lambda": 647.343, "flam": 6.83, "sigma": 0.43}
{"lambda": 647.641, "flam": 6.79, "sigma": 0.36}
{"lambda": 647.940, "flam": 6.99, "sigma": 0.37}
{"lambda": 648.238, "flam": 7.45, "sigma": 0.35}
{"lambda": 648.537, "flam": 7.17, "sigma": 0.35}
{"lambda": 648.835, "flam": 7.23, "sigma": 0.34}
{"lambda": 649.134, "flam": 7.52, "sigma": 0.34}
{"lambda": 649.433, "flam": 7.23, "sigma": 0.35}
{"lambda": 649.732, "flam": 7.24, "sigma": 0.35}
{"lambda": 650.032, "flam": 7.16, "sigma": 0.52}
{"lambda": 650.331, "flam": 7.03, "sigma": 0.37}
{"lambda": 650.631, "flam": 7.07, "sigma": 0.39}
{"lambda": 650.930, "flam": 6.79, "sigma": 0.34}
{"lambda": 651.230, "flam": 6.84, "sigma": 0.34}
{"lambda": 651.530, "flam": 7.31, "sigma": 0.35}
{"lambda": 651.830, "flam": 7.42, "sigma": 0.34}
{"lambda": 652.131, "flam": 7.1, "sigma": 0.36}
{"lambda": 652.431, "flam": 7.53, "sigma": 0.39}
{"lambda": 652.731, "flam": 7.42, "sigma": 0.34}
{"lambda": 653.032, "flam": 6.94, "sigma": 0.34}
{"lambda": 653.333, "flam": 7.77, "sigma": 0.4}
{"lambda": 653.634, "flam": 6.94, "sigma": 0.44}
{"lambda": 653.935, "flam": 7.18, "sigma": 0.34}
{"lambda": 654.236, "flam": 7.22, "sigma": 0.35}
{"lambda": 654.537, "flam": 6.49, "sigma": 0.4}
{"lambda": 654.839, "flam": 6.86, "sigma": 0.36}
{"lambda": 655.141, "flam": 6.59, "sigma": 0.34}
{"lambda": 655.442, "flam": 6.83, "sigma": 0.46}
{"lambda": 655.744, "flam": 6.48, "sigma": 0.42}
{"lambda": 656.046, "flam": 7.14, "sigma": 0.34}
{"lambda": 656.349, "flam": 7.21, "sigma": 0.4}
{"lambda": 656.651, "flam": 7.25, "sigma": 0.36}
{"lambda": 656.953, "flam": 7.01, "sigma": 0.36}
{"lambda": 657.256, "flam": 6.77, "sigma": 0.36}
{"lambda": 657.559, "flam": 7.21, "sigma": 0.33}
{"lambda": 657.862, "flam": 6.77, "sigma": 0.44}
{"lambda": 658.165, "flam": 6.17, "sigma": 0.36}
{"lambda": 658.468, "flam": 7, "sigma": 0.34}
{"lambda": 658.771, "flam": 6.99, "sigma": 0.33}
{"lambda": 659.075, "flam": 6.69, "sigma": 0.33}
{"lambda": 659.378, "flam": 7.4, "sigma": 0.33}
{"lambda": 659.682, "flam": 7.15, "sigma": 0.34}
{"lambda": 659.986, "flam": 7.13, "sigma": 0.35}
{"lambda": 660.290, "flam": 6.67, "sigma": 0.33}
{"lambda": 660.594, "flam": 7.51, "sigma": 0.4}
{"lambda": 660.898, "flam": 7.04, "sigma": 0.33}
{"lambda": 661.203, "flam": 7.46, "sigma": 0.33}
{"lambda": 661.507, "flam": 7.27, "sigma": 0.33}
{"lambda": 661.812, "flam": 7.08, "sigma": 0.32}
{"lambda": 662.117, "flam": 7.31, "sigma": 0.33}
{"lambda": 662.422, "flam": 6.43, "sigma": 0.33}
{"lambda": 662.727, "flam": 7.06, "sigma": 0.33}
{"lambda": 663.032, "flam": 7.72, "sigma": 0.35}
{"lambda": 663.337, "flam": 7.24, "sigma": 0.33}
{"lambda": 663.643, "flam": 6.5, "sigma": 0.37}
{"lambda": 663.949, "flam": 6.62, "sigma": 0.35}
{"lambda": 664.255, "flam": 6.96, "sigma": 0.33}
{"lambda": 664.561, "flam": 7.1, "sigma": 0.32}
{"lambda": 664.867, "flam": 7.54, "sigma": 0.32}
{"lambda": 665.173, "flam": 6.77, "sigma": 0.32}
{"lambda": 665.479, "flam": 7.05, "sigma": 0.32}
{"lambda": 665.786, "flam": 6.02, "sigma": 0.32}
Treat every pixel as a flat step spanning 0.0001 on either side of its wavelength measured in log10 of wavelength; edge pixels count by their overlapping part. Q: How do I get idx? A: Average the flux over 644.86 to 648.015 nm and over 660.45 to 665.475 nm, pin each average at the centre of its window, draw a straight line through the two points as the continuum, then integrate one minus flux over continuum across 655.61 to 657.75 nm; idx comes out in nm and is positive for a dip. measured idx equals 0.05 nm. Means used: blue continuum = 7.35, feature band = 7.01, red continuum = 7.1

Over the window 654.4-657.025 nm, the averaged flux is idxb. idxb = 6.87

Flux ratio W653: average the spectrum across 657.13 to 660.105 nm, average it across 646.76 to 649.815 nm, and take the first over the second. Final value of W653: 1.0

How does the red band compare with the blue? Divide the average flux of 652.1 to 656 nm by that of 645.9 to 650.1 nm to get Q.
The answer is 1.0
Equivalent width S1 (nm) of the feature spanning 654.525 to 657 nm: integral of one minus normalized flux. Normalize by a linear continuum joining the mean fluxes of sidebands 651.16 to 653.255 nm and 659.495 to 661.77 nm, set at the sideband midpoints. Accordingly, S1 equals 0.114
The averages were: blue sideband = 7.26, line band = 6.89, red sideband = 7.17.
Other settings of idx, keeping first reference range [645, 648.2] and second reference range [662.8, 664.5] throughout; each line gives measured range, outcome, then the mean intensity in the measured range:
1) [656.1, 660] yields 0.07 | 6.98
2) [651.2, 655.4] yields 0.05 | 7.12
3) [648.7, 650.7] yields 0.01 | 7.21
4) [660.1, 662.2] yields -0.04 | 7.19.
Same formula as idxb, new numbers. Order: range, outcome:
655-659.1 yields 6.87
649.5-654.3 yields 7.19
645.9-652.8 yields 7.2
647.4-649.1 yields 7.14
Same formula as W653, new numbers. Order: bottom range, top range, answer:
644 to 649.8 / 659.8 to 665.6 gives 0.96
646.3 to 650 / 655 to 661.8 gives 0.97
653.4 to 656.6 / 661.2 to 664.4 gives 1.02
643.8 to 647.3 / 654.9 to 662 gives 0.93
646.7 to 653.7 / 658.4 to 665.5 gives 0.99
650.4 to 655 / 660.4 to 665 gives 1.00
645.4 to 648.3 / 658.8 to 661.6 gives 0.98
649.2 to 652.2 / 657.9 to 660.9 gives 0.98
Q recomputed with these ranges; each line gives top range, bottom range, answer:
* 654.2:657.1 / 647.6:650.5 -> 0.96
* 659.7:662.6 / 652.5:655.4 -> 1.01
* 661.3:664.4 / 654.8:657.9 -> 1.01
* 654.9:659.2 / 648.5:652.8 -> 0.95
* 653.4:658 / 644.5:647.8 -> 0.94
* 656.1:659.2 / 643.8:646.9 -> 0.92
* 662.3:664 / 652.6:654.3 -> 0.96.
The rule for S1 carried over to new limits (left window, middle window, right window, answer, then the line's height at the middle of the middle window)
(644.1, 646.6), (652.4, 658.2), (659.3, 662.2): 0.29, 7.36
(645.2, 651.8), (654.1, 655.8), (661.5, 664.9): 0.09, 7.15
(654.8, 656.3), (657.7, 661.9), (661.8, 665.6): -0.06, 6.92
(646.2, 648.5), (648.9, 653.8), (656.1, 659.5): -0.09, 7.08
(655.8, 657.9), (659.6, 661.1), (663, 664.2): -0.03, 6.99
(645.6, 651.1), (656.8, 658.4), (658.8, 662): 0.08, 7.15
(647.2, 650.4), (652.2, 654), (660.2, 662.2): -0.03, 7.17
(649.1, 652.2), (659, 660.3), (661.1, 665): 0.01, 7.11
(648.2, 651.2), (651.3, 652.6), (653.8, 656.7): -0.05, 7.06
